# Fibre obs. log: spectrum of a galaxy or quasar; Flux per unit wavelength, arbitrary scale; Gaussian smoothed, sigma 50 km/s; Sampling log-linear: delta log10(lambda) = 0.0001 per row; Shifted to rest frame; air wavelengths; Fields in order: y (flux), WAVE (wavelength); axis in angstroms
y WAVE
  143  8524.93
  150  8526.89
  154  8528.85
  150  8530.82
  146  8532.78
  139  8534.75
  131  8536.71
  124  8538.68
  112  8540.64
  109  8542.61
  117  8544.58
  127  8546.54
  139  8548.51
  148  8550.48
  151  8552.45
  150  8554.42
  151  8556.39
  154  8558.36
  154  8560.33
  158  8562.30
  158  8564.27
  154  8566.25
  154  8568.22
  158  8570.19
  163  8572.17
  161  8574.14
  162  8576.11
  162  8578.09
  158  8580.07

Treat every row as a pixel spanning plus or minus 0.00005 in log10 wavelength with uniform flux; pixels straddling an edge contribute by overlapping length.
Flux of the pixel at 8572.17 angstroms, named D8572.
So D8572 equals 163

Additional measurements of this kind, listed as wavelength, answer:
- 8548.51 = 139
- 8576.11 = 162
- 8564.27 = 158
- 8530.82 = 150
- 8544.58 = 117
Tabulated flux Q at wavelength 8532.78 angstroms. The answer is 146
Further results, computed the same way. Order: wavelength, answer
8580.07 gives 158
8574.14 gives 161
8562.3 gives 158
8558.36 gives 154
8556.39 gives 151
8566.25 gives 154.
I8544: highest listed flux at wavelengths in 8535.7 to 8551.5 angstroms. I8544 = 148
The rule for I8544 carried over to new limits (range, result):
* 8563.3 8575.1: 163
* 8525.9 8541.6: 154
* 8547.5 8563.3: 158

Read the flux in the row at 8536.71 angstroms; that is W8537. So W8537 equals 131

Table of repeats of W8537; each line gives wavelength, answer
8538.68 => 124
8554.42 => 150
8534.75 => 139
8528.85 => 154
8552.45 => 151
